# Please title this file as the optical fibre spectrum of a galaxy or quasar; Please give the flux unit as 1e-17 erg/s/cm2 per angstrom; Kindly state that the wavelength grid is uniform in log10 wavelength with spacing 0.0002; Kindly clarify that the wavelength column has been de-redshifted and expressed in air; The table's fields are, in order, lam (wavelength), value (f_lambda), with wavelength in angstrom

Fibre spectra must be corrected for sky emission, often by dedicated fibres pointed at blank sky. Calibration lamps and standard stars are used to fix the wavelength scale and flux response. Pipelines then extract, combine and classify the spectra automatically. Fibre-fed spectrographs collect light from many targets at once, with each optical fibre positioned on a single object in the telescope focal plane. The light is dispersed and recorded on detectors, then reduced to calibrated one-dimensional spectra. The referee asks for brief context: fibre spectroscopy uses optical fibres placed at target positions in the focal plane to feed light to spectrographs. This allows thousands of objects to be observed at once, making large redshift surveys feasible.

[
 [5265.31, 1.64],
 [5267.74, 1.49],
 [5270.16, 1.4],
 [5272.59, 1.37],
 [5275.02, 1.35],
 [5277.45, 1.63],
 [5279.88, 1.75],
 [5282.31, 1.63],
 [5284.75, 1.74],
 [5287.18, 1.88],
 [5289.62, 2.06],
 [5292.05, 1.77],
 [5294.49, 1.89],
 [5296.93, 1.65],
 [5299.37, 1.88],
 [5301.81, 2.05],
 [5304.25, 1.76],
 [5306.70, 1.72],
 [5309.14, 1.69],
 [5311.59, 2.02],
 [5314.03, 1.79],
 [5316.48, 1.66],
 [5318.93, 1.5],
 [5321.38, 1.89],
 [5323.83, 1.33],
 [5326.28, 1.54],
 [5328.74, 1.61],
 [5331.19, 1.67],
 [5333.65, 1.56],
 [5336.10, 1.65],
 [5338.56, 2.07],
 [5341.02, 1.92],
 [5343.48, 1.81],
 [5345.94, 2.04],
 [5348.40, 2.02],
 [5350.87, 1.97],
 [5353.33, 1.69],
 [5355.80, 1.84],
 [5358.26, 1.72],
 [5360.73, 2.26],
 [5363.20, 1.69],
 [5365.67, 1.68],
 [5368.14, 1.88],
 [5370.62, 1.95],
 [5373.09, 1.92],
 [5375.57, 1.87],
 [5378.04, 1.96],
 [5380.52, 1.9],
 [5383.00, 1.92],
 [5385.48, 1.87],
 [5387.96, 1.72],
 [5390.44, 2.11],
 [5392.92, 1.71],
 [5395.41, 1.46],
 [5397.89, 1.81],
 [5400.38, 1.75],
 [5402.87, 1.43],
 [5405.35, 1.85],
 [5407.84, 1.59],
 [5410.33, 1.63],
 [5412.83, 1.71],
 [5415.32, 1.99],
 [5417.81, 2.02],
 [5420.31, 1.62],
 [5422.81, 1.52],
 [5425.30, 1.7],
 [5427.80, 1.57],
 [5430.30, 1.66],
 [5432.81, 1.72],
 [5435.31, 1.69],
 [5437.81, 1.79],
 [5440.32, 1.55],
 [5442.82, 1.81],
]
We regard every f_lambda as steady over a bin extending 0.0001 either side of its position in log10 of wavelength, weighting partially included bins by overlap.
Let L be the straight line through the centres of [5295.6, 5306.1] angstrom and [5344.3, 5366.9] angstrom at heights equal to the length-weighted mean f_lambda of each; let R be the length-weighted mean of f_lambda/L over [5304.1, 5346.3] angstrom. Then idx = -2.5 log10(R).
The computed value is 0.07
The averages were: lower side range 1.83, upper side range 1.88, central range 1.73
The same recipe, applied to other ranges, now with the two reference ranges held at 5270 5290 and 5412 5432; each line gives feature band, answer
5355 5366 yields -0.10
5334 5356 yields -0.12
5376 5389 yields -0.11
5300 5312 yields -0.11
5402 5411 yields 0.05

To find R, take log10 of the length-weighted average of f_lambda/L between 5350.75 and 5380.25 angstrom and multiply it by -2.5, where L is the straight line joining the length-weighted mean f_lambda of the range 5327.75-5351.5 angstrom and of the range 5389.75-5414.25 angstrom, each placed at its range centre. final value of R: -0.05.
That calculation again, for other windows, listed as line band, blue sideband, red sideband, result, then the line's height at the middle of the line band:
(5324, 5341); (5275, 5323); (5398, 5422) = 0.05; 1.76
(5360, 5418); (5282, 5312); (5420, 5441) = -0.07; 1.7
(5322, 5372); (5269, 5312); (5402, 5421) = -0.04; 1.73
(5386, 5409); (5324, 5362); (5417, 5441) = 0.01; 1.73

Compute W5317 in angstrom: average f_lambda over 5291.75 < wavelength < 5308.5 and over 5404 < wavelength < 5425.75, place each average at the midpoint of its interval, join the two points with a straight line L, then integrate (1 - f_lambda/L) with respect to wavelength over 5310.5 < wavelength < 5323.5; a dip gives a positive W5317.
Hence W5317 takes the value 0.47 angstrom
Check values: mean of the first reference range 1.81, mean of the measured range 1.74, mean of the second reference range 1.74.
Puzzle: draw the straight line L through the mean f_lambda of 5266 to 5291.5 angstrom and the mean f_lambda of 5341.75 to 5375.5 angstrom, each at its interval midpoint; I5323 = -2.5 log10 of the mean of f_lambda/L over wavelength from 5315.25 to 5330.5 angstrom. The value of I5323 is 0.12 mag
